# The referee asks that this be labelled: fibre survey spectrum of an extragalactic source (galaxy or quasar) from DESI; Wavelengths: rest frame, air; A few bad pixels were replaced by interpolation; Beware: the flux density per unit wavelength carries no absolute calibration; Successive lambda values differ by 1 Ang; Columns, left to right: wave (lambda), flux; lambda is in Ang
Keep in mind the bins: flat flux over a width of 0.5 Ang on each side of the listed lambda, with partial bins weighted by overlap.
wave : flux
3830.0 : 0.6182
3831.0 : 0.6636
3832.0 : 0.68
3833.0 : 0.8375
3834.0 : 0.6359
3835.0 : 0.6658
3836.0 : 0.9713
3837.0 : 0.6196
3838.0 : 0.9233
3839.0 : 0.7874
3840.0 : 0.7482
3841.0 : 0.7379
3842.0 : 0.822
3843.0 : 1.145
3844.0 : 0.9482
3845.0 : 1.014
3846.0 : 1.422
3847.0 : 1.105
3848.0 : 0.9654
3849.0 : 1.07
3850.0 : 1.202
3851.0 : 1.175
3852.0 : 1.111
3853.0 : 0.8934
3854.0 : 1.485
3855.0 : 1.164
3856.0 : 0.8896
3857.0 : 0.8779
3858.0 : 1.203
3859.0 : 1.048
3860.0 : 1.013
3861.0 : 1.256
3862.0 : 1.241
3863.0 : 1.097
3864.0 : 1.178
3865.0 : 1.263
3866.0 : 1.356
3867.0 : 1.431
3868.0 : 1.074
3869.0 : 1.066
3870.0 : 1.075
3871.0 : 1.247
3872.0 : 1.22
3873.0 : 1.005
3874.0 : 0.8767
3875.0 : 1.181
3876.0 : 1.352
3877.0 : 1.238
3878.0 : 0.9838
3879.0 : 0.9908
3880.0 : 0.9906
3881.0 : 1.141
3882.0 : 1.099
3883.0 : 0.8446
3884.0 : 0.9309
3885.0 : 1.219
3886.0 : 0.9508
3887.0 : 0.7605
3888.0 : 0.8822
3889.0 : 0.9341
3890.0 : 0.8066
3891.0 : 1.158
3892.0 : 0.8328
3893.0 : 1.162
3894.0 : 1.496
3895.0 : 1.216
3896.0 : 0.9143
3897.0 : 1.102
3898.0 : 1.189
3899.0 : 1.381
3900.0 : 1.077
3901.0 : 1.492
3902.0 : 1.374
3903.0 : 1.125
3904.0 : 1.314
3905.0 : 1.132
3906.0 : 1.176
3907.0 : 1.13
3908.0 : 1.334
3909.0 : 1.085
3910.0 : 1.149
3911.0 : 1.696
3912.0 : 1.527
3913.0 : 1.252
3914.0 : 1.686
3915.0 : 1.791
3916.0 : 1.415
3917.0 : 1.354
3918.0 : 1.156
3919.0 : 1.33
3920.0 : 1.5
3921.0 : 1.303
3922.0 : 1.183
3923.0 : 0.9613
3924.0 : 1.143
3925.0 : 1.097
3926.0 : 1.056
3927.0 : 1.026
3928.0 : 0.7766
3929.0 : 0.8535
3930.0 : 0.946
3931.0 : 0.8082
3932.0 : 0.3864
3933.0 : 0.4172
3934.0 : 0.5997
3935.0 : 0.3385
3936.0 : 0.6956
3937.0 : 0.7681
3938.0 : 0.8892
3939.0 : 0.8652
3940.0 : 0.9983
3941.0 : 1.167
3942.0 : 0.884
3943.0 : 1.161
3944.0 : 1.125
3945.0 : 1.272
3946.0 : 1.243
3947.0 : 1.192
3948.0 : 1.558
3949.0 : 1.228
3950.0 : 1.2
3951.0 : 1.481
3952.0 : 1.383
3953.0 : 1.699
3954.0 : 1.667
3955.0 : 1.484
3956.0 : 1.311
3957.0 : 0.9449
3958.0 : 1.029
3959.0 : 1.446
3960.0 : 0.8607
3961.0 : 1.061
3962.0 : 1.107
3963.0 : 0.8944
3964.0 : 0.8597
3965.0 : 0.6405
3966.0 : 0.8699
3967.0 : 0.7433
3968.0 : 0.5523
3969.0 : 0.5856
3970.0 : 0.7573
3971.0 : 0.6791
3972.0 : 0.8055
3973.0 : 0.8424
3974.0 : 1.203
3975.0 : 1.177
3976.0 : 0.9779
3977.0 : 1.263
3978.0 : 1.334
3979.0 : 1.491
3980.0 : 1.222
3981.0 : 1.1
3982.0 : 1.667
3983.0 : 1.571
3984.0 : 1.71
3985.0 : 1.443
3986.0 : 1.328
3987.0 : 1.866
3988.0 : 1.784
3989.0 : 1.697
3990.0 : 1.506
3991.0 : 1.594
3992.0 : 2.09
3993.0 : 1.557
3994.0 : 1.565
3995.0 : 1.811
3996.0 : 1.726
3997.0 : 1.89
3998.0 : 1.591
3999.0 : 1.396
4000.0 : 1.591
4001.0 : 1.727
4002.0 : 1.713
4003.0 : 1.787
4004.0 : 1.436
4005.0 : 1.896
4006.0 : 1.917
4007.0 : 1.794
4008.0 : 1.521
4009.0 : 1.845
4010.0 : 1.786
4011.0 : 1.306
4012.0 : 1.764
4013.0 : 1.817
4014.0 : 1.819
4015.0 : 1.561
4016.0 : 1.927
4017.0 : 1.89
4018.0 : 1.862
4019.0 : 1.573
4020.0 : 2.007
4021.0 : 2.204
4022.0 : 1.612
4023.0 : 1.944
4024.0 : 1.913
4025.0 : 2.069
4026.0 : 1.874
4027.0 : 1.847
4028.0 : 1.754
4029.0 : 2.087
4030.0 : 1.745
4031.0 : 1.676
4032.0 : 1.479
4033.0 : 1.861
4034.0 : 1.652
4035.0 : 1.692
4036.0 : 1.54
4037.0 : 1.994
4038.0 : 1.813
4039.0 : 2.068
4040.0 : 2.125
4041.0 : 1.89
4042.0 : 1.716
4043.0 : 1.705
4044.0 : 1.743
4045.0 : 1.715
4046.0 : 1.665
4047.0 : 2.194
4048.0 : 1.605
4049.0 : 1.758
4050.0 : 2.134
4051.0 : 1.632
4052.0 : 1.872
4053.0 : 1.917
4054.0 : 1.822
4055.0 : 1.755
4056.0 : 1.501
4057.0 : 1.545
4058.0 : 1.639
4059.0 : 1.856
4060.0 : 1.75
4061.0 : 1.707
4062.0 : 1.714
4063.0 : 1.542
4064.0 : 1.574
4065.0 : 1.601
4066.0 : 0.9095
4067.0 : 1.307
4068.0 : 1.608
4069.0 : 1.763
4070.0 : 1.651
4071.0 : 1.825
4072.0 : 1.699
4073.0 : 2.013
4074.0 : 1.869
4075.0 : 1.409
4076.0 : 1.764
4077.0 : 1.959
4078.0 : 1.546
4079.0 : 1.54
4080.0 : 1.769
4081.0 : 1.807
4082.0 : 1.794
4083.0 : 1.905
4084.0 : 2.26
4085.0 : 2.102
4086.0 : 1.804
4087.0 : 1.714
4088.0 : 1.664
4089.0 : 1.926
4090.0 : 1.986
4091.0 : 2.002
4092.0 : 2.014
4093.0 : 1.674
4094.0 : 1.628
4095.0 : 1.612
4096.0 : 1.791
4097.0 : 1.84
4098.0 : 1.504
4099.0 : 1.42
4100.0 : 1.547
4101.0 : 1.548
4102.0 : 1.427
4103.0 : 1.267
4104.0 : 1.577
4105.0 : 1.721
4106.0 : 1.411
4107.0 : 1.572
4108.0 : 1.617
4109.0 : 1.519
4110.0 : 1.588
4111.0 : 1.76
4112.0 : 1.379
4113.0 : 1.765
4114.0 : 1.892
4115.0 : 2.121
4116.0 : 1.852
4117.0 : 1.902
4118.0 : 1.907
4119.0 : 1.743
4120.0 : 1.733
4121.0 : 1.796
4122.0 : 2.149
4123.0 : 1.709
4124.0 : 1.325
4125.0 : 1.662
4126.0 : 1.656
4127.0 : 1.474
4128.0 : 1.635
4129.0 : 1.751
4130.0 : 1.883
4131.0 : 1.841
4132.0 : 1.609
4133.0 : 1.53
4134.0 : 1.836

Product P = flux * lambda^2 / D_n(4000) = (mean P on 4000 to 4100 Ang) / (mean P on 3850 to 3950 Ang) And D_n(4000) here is 1.71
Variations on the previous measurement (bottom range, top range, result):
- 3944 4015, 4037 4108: 1.31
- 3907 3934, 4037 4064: 1.65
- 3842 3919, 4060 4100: 1.64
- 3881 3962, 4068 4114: 1.65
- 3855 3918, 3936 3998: 1.11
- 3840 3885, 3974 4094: 1.71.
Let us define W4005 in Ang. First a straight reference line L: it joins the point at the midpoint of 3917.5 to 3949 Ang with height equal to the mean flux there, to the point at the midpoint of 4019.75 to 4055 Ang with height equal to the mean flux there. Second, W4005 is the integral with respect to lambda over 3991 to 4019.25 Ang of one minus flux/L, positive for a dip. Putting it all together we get -2.63 Ang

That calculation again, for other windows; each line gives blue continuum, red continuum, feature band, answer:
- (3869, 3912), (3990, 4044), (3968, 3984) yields 4.65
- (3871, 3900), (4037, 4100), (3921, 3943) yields 6.61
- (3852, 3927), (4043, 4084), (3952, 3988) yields 6.65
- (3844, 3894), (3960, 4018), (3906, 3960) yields 5.02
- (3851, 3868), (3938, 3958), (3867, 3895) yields 2.61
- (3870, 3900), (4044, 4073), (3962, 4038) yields -1.98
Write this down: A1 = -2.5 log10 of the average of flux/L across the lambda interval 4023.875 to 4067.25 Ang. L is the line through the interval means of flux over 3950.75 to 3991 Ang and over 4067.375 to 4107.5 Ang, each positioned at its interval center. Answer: -0.15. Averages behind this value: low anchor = 1.2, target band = 1.75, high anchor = 1.72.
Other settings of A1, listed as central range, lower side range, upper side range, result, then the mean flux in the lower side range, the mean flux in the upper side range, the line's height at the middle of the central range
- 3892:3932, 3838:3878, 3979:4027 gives 0.10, 1.1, 1.71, 1.33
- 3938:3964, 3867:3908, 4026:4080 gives 0.13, 1.11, 1.73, 1.35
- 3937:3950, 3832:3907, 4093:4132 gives 0.12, 1.07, 1.67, 1.25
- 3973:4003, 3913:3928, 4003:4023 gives 0.07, 1.27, 1.77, 1.63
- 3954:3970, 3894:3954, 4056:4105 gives 0.30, 1.15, 1.69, 1.28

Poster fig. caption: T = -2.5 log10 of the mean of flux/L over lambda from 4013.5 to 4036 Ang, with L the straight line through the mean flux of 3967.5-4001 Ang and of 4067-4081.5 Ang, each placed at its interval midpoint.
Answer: -0.18 mag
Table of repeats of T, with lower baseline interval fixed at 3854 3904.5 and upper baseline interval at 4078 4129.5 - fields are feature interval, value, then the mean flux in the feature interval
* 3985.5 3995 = -0.18 mag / 1.67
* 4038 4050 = -0.18 mag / 1.85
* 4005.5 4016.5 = -0.18 mag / 1.73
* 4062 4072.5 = 0.05 mag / 1.56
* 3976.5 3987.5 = -0.05 mag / 1.45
